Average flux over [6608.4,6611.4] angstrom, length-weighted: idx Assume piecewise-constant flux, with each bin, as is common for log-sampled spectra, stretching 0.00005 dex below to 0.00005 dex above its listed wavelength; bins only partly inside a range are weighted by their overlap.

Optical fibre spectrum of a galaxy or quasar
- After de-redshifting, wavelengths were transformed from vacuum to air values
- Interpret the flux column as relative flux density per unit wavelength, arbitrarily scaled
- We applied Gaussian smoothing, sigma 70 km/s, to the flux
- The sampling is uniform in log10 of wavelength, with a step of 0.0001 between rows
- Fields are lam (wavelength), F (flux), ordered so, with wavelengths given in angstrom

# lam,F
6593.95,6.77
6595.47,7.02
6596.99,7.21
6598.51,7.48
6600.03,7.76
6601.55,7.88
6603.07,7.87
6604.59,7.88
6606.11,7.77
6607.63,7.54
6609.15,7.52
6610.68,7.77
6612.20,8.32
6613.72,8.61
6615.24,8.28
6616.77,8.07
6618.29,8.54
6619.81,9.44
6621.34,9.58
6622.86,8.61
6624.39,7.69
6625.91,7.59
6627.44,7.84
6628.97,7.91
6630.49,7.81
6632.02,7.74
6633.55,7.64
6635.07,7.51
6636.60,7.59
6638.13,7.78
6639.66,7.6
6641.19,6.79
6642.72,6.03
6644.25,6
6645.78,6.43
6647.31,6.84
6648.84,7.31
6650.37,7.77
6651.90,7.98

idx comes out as 7.62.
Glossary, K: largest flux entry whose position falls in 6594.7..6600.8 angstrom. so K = 7.76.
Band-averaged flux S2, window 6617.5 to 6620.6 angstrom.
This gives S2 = 8.99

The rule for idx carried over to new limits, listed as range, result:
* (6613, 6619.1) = 8.39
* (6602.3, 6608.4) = 7.77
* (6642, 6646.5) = 6.15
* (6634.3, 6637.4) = 7.56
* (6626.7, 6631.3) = 7.85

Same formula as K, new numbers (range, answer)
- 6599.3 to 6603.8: 7.88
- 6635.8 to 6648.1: 7.78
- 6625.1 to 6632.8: 7.91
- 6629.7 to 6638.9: 7.81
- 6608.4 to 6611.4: 7.77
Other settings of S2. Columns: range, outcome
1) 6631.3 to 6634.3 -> 7.68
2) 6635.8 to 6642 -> 7.42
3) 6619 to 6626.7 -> 8.58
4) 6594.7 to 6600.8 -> 7.36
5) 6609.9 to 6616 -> 8.24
